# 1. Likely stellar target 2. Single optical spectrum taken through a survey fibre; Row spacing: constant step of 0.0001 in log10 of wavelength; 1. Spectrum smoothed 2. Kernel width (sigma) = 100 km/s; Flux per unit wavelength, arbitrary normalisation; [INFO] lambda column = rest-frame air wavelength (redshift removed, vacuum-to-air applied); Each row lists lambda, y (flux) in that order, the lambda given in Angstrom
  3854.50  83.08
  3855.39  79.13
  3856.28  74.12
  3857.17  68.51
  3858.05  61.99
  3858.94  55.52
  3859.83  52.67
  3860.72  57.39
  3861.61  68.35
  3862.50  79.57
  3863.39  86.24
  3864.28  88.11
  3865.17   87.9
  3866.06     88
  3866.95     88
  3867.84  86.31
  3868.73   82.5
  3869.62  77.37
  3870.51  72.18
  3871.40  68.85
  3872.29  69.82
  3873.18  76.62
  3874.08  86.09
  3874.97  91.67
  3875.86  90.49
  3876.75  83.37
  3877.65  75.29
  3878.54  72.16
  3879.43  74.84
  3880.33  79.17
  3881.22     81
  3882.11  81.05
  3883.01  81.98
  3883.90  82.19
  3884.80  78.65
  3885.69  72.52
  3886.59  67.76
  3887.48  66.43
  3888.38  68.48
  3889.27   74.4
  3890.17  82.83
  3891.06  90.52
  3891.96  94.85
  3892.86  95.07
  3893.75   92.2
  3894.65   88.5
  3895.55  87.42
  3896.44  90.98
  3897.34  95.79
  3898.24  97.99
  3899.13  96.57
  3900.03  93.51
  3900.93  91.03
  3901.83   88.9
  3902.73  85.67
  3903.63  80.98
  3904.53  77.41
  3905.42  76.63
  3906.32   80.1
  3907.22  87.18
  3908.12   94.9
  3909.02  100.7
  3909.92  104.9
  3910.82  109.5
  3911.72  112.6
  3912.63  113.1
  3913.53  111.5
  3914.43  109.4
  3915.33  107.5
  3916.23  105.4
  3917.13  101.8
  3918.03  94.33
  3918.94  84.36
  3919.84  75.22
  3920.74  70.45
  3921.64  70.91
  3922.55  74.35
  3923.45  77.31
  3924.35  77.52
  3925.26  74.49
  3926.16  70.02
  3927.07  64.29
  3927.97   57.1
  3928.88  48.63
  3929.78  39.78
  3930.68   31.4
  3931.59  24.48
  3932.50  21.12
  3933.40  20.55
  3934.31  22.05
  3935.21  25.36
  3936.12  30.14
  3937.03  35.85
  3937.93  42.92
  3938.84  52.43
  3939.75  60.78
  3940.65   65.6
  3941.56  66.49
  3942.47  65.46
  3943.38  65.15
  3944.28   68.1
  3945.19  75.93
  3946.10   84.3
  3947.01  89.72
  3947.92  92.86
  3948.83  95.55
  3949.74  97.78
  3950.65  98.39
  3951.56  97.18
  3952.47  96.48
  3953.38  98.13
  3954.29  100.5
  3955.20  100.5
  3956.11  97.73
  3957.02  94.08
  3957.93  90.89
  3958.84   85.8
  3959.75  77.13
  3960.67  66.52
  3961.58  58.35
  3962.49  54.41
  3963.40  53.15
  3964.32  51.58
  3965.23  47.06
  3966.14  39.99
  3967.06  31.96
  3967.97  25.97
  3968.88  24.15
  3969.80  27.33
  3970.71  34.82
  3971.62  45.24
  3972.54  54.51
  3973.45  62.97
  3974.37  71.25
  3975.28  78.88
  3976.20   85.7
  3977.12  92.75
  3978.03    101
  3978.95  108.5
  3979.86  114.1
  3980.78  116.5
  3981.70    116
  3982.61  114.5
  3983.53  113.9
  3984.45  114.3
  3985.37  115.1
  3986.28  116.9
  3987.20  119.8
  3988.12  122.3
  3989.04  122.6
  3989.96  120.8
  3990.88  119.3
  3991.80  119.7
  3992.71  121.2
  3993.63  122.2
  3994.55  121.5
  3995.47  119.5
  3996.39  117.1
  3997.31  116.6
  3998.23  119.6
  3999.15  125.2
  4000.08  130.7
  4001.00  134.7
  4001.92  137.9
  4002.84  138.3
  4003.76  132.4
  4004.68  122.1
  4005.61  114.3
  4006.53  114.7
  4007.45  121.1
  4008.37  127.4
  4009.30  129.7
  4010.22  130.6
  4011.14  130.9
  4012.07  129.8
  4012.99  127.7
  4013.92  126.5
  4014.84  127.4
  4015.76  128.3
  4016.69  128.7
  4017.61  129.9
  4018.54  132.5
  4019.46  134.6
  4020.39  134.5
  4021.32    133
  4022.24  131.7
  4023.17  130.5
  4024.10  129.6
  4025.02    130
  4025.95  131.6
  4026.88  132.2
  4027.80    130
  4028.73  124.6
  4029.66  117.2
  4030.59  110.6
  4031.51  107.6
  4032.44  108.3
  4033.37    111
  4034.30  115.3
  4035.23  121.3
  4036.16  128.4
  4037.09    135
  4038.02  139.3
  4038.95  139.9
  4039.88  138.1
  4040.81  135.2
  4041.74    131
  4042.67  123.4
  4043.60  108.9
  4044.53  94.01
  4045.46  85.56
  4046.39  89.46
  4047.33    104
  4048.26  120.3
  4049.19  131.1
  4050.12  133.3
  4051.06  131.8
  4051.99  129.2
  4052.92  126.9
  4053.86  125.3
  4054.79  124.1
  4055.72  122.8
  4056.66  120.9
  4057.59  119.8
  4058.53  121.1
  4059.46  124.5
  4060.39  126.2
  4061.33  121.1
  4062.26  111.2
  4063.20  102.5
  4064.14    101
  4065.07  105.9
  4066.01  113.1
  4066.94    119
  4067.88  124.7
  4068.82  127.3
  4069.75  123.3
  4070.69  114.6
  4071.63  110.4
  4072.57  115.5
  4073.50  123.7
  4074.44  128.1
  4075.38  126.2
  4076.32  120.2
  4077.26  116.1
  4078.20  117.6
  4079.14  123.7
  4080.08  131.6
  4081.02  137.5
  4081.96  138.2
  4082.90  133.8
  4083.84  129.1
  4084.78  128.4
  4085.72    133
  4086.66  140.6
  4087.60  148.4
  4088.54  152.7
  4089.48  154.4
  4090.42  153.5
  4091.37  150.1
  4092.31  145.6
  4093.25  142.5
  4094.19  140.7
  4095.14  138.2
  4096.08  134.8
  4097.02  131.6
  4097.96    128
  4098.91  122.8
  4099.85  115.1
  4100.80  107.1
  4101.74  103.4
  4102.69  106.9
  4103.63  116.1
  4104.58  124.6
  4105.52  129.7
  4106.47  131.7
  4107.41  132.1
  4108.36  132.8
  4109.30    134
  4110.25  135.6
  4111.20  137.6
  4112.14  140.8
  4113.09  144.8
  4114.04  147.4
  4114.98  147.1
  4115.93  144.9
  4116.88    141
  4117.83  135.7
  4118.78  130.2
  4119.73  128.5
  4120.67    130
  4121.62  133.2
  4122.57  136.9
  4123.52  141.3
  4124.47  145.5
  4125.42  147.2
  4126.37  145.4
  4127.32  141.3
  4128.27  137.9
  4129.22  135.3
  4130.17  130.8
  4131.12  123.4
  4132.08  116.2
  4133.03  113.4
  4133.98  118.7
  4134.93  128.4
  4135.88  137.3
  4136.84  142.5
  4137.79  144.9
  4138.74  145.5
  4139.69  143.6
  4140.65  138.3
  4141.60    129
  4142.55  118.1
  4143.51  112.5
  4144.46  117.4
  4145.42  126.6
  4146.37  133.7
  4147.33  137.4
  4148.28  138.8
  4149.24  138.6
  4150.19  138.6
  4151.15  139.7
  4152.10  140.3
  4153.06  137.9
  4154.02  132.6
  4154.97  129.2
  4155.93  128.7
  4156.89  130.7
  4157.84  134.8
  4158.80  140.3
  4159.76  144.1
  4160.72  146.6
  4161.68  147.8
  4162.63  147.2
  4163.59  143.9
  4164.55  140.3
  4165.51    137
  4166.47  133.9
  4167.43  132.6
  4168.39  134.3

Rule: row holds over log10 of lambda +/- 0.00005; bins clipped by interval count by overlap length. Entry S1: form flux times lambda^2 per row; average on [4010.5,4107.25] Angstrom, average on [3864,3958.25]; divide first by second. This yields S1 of 1.70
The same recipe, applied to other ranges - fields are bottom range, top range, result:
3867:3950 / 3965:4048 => 1.53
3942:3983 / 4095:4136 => 1.85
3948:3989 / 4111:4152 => 1.77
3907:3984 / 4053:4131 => 1.89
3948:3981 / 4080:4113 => 1.92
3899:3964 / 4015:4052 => 1.71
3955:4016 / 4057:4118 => 1.36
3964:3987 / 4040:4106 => 1.69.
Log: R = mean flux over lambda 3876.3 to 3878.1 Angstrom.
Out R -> 79.3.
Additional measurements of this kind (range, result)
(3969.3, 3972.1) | 35.7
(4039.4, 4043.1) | 132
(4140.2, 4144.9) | 123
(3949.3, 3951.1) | 98.1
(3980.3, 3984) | 115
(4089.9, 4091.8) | 151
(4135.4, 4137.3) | 139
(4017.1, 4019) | 131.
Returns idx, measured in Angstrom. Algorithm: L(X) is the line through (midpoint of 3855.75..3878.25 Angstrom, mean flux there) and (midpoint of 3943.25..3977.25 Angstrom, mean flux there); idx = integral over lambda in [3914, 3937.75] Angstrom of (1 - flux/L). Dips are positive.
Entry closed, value 3.8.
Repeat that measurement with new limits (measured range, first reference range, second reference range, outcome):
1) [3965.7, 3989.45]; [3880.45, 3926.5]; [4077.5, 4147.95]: 4.76 Angstrom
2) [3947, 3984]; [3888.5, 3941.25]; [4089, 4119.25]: 5.45 Angstrom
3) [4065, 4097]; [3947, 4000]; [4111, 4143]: -2.21 Angstrom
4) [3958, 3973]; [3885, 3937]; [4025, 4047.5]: 7.19 Angstrom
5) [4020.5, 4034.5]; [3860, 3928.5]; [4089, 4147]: -1.23 Angstrom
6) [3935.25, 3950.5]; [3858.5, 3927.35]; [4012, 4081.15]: 4.62 Angstrom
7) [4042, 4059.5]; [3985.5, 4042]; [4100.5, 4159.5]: 1.42 Angstrom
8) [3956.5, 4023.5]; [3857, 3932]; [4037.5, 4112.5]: 1.57 Angstrom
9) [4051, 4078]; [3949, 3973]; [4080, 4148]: -1.78 Angstrom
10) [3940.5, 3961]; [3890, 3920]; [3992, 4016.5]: 4.30 Angstrom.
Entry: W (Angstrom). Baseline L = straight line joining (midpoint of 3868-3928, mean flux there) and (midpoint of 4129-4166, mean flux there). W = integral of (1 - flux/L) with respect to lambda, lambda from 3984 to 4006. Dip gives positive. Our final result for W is -3.9 Angstrom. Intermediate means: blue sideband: 85.2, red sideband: 134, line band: 123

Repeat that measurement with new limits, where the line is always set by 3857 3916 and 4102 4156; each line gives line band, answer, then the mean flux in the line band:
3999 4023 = -4.3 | 129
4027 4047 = -0.7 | 119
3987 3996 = -1.3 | 121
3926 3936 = 6.0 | 37.4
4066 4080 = 0.2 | 121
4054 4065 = 0.2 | 118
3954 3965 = 2.5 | 76.6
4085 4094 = -1.5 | 146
